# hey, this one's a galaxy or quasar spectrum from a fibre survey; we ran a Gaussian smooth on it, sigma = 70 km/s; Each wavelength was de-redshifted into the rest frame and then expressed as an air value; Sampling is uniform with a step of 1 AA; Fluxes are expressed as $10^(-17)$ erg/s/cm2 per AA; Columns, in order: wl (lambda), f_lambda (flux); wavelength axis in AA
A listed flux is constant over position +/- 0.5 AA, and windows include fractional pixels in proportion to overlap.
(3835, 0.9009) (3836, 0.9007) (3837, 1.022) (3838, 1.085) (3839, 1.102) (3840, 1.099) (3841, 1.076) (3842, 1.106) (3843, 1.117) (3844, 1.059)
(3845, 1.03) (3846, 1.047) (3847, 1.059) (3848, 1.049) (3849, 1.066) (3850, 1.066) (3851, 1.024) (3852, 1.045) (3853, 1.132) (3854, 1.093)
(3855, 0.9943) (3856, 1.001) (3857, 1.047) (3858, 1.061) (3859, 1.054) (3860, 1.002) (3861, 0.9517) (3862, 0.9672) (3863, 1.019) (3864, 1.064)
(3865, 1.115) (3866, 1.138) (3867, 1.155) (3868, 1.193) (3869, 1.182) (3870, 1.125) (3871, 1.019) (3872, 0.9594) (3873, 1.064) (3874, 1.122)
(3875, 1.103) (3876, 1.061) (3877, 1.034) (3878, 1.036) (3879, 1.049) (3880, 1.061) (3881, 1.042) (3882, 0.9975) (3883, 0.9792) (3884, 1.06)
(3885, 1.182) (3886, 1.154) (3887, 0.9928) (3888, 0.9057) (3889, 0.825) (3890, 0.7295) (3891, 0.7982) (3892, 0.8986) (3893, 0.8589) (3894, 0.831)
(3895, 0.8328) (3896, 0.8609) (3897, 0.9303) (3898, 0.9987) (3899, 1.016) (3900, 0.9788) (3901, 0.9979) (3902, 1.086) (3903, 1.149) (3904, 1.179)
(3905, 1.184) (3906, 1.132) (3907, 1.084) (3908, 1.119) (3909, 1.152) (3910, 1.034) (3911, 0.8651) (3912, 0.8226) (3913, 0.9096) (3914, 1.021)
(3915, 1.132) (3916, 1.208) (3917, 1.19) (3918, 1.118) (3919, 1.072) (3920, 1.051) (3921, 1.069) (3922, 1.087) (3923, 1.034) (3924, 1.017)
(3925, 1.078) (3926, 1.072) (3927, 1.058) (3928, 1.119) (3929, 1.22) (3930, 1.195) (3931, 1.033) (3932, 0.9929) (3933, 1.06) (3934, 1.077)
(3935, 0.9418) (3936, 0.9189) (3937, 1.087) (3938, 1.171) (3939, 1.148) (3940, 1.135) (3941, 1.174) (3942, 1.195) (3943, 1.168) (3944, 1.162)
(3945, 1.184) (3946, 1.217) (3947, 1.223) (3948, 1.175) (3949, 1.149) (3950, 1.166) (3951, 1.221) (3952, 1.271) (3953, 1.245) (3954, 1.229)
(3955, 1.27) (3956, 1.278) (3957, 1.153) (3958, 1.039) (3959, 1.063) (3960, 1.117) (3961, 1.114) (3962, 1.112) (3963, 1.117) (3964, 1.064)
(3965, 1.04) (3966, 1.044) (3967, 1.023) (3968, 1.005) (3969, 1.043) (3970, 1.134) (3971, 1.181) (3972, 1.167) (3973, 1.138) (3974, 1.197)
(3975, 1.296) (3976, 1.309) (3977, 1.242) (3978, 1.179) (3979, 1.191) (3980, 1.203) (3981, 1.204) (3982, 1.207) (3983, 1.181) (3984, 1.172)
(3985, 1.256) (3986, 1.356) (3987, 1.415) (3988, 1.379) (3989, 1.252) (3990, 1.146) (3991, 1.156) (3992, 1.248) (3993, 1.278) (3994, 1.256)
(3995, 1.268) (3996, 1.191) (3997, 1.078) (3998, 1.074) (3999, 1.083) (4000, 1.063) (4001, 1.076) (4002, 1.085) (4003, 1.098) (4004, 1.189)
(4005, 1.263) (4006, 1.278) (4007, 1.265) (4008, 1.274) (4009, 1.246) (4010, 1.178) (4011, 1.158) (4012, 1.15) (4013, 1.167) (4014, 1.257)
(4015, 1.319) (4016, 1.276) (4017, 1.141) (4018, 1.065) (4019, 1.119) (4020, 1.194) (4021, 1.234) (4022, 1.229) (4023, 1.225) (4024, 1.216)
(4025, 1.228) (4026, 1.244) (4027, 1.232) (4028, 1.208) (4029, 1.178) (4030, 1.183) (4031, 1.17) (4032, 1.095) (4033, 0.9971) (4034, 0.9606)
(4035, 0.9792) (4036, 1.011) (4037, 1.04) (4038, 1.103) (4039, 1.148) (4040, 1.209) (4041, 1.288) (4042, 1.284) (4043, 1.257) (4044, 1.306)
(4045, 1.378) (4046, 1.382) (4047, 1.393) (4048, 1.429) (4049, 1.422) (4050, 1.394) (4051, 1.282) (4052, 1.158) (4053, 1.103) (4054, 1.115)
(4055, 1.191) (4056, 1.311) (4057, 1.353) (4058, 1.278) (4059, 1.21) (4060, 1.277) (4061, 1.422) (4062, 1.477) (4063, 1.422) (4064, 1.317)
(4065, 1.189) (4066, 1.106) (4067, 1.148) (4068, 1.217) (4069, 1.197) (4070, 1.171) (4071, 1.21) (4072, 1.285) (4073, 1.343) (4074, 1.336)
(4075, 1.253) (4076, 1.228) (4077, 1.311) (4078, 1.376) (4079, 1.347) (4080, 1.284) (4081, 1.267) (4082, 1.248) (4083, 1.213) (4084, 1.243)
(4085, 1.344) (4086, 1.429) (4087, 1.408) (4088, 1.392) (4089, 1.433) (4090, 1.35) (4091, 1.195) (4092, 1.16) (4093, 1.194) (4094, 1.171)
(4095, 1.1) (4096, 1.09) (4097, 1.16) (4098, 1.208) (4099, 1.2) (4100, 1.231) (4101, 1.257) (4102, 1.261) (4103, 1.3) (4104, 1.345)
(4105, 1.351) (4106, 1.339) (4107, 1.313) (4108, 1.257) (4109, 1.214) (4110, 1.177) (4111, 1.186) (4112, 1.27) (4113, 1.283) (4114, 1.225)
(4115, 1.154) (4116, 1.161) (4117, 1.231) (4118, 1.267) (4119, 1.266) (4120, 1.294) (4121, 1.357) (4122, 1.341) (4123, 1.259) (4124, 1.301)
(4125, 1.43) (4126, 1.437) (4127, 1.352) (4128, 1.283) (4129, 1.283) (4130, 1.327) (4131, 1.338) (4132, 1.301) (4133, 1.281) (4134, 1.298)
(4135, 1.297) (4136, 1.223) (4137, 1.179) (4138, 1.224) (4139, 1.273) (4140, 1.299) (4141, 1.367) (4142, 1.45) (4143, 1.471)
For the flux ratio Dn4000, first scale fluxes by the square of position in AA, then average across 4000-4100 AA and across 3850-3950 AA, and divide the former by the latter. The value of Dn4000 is 1.26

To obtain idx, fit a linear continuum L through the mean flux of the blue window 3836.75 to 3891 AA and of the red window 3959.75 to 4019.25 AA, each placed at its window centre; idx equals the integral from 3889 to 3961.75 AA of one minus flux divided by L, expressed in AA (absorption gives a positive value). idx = 2.5 AA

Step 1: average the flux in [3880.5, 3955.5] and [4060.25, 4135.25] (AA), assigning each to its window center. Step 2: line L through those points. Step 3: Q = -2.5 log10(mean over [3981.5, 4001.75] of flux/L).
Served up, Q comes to -0.05 mag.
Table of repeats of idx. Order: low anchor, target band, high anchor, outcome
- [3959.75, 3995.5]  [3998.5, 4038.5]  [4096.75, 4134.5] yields 1.7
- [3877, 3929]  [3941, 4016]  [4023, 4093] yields -3.4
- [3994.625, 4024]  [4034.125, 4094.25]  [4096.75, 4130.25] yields -1.7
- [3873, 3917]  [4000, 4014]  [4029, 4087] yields -0.1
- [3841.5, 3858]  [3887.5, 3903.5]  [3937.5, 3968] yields 2.7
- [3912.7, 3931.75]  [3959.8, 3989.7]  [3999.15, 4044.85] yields -1.1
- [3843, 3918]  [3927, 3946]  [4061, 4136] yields -0.3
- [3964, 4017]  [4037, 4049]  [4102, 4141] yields -0.6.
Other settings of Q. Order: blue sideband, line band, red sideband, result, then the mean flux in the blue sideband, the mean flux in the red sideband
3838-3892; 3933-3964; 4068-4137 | -0.022 mag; 1.04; 1.27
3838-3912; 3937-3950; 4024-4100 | -0.058 mag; 1.03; 1.24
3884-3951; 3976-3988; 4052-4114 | -0.100 mag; 1.06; 1.26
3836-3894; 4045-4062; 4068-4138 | -0.069 mag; 1.04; 1.27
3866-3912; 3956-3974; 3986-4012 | 0.045 mag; 1.02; 1.2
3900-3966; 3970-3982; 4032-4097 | -0.047 mag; 1.11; 1.25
